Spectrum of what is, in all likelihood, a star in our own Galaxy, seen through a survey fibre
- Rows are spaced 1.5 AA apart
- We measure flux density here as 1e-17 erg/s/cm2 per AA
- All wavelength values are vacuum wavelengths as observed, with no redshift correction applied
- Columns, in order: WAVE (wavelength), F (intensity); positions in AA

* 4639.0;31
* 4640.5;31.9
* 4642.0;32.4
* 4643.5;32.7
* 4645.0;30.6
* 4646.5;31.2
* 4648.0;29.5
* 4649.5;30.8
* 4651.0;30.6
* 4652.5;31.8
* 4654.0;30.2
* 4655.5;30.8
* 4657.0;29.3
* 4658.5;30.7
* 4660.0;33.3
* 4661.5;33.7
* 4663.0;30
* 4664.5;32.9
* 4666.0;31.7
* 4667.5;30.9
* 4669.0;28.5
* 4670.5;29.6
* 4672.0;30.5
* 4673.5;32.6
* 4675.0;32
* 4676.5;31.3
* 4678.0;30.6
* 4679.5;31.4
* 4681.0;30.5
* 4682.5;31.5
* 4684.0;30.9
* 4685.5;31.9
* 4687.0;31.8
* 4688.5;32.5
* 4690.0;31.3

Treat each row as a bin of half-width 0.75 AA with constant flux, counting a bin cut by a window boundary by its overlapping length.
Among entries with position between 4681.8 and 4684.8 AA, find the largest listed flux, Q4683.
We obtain 31.5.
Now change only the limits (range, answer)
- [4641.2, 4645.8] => 32.7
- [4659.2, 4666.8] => 33.7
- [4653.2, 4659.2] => 30.8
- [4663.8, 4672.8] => 32.9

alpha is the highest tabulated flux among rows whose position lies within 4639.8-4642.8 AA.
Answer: 32.4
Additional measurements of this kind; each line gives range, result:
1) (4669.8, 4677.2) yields 32.6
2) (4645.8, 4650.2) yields 31.2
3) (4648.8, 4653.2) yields 31.8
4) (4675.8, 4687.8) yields 31.9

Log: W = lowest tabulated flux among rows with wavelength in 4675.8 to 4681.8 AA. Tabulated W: 30.5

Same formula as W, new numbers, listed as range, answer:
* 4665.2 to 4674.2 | 28.5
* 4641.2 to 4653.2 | 29.5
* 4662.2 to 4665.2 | 30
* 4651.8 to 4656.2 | 30.2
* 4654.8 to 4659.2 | 29.3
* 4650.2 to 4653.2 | 30.6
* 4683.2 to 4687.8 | 30.9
